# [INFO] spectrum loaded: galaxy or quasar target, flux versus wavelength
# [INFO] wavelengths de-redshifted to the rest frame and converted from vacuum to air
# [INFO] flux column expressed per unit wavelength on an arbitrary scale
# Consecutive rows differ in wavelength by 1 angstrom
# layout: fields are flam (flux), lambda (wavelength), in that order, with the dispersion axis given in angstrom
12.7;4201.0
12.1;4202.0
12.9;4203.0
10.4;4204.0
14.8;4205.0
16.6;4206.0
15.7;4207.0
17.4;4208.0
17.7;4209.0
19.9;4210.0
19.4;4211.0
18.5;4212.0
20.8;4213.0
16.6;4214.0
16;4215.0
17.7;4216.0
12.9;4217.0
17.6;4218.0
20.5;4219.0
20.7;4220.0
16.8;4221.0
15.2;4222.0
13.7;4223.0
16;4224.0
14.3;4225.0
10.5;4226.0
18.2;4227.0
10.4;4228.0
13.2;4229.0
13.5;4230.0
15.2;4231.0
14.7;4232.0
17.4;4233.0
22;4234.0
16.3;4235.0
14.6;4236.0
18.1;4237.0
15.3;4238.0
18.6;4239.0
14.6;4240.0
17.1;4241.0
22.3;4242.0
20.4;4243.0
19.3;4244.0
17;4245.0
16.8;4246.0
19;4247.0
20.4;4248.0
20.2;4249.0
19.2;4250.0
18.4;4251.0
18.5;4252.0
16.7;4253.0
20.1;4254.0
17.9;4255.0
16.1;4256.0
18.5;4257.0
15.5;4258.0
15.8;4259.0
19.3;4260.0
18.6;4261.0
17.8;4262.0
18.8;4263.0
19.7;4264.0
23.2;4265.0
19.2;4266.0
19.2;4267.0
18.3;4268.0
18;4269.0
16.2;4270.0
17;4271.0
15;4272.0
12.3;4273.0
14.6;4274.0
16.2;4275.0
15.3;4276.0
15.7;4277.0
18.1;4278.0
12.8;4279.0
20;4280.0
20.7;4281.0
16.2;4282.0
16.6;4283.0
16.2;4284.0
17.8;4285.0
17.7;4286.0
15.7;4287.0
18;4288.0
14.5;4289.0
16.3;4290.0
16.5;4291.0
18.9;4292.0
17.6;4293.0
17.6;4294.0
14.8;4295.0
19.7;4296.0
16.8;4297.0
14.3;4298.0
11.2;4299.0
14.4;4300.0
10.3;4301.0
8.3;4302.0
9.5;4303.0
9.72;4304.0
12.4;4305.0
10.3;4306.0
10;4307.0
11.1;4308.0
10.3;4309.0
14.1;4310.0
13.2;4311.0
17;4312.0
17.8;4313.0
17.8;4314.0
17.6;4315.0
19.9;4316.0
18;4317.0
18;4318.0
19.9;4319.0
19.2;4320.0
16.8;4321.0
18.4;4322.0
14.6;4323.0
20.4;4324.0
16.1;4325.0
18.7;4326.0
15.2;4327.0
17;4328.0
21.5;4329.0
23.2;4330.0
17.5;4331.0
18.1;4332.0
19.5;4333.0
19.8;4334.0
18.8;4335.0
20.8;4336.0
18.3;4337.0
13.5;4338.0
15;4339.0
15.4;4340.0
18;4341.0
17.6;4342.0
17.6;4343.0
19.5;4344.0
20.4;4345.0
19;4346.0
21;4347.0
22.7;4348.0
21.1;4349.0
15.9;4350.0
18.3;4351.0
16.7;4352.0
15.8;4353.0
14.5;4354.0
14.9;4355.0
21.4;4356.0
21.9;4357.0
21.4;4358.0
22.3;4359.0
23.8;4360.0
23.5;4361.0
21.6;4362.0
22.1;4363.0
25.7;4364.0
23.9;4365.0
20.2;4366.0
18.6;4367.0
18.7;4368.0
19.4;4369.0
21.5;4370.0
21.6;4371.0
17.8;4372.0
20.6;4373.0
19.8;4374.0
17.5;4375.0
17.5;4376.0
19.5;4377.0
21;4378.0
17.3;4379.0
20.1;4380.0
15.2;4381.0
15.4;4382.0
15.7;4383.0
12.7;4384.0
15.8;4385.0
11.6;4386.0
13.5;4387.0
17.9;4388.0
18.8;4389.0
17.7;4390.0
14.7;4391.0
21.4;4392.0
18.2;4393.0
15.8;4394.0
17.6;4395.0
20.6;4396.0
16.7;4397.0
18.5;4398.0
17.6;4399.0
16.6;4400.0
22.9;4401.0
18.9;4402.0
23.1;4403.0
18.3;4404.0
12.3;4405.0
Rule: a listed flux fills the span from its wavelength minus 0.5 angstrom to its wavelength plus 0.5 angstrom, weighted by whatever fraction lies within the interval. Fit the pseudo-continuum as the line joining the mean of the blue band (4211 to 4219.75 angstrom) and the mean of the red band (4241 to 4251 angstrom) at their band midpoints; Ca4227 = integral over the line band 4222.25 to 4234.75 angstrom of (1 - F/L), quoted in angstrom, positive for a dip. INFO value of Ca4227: 2.3 angstrom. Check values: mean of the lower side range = 17.8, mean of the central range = 15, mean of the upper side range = 19.2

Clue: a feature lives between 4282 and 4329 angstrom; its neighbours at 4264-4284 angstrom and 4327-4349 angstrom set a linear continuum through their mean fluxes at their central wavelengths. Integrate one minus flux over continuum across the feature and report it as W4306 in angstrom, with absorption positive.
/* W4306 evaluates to 6.0 angstrom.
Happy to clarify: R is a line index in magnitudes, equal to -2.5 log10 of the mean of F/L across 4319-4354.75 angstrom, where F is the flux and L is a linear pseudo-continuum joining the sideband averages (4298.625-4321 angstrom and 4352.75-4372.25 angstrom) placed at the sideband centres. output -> -0.05 mag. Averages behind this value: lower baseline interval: 14.2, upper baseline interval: 20.6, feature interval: 18.2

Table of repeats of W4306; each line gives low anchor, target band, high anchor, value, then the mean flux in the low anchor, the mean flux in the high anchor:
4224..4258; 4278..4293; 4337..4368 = 0.8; 17.1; 19.4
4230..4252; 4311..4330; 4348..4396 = 0.4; 17.9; 18.7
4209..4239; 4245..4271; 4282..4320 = -4.1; 16.5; 15.2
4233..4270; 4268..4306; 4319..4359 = 6.0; 18.3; 18.4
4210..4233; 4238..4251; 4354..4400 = -1.6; 16.1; 18.8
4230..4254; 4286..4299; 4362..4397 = 1.1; 17.9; 18.4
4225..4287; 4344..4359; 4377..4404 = -1.4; 17.2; 17.6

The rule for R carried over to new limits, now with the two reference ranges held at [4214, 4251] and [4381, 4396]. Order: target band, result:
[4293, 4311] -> 0.28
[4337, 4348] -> -0.09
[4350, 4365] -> -0.23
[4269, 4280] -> 0.07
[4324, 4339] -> -0.12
